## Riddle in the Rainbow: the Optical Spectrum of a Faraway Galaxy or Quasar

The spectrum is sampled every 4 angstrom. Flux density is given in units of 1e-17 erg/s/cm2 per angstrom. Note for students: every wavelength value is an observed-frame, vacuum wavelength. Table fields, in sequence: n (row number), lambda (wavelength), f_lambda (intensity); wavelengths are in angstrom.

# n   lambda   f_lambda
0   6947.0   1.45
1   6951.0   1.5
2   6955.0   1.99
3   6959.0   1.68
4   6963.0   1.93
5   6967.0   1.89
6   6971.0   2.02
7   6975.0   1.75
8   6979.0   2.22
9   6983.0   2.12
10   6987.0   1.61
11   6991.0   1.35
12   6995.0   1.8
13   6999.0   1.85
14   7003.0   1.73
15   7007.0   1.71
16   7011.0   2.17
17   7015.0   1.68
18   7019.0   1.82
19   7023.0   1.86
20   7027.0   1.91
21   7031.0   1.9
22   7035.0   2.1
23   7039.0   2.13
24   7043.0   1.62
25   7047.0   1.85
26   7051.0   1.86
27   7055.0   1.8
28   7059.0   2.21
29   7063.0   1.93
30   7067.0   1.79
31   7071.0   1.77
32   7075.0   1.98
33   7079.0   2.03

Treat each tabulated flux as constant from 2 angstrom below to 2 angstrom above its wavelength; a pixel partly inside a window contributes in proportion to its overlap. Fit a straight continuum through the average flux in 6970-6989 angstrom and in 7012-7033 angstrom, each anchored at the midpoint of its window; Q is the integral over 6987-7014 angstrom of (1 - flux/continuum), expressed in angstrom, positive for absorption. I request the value 2.01 angstrom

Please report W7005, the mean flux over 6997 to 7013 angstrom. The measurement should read 1.86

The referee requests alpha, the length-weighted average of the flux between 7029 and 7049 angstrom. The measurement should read 1.92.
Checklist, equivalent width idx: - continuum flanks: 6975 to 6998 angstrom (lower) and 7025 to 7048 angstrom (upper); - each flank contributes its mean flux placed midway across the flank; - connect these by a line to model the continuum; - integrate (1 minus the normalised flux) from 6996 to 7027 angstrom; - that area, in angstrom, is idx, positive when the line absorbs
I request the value 0.54 angstrom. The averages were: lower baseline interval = 1.82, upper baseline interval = 1.92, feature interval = 1.84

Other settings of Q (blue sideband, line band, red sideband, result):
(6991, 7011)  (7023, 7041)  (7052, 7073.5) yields -1.5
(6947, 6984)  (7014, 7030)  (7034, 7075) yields 0.5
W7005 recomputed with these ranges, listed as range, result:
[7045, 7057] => 1.84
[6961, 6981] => 1.96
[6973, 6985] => 2.03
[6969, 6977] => 1.89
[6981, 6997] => 1.72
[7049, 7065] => 1.95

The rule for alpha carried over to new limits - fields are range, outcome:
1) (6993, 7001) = 1.83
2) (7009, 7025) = 1.88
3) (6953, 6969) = 1.87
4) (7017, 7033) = 1.87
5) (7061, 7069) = 1.86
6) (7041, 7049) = 1.74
